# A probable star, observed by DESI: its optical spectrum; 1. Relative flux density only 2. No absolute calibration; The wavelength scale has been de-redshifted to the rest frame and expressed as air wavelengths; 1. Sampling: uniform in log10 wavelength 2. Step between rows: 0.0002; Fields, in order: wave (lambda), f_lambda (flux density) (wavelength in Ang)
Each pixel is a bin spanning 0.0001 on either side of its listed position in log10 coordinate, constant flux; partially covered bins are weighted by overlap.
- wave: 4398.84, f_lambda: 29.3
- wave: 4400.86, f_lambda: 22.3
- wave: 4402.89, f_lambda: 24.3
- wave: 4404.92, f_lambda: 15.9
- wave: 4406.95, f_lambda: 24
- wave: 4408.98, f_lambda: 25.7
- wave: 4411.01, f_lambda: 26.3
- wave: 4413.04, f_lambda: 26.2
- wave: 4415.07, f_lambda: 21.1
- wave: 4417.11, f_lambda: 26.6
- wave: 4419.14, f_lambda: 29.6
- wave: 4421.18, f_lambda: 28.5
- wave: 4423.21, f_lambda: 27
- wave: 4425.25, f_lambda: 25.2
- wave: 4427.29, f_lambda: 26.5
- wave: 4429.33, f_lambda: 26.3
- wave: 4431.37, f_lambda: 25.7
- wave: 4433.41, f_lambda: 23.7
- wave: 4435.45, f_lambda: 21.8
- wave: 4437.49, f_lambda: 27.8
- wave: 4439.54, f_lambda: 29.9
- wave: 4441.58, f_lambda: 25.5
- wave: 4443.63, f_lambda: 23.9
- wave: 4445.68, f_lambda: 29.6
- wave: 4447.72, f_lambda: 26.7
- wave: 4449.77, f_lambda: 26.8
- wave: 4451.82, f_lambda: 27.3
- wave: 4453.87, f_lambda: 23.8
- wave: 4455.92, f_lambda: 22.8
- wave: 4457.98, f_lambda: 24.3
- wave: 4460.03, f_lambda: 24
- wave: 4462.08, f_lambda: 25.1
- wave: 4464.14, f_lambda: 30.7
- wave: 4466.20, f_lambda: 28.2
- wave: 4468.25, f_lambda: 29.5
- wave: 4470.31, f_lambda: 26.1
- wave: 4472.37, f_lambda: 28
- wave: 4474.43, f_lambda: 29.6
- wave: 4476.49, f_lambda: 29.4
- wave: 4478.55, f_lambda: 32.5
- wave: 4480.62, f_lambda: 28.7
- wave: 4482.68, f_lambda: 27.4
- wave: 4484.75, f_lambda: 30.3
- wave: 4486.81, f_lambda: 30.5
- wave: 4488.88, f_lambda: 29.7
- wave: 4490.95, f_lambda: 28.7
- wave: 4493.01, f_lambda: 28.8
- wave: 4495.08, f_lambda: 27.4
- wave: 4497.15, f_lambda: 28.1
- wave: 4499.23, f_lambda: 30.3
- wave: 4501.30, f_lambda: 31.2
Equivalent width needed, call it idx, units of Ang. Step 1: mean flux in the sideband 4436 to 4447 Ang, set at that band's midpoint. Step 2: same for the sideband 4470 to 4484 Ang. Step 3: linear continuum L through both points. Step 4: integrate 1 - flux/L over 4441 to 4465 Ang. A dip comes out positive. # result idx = 1.60 Ang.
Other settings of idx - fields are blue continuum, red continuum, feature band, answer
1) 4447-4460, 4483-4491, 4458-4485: -0.6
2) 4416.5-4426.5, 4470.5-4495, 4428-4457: 2.3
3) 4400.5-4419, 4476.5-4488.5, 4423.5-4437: 0.3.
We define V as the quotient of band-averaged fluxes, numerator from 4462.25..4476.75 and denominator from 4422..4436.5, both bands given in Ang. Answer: 1.13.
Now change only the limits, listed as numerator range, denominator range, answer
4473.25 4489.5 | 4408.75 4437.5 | 1.15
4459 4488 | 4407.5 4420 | 1.11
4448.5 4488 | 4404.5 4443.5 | 1.08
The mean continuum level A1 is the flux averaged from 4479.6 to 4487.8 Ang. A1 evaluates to 29.2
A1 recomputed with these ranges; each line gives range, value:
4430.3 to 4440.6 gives 25.8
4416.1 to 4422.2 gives 28.3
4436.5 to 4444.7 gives 26.8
